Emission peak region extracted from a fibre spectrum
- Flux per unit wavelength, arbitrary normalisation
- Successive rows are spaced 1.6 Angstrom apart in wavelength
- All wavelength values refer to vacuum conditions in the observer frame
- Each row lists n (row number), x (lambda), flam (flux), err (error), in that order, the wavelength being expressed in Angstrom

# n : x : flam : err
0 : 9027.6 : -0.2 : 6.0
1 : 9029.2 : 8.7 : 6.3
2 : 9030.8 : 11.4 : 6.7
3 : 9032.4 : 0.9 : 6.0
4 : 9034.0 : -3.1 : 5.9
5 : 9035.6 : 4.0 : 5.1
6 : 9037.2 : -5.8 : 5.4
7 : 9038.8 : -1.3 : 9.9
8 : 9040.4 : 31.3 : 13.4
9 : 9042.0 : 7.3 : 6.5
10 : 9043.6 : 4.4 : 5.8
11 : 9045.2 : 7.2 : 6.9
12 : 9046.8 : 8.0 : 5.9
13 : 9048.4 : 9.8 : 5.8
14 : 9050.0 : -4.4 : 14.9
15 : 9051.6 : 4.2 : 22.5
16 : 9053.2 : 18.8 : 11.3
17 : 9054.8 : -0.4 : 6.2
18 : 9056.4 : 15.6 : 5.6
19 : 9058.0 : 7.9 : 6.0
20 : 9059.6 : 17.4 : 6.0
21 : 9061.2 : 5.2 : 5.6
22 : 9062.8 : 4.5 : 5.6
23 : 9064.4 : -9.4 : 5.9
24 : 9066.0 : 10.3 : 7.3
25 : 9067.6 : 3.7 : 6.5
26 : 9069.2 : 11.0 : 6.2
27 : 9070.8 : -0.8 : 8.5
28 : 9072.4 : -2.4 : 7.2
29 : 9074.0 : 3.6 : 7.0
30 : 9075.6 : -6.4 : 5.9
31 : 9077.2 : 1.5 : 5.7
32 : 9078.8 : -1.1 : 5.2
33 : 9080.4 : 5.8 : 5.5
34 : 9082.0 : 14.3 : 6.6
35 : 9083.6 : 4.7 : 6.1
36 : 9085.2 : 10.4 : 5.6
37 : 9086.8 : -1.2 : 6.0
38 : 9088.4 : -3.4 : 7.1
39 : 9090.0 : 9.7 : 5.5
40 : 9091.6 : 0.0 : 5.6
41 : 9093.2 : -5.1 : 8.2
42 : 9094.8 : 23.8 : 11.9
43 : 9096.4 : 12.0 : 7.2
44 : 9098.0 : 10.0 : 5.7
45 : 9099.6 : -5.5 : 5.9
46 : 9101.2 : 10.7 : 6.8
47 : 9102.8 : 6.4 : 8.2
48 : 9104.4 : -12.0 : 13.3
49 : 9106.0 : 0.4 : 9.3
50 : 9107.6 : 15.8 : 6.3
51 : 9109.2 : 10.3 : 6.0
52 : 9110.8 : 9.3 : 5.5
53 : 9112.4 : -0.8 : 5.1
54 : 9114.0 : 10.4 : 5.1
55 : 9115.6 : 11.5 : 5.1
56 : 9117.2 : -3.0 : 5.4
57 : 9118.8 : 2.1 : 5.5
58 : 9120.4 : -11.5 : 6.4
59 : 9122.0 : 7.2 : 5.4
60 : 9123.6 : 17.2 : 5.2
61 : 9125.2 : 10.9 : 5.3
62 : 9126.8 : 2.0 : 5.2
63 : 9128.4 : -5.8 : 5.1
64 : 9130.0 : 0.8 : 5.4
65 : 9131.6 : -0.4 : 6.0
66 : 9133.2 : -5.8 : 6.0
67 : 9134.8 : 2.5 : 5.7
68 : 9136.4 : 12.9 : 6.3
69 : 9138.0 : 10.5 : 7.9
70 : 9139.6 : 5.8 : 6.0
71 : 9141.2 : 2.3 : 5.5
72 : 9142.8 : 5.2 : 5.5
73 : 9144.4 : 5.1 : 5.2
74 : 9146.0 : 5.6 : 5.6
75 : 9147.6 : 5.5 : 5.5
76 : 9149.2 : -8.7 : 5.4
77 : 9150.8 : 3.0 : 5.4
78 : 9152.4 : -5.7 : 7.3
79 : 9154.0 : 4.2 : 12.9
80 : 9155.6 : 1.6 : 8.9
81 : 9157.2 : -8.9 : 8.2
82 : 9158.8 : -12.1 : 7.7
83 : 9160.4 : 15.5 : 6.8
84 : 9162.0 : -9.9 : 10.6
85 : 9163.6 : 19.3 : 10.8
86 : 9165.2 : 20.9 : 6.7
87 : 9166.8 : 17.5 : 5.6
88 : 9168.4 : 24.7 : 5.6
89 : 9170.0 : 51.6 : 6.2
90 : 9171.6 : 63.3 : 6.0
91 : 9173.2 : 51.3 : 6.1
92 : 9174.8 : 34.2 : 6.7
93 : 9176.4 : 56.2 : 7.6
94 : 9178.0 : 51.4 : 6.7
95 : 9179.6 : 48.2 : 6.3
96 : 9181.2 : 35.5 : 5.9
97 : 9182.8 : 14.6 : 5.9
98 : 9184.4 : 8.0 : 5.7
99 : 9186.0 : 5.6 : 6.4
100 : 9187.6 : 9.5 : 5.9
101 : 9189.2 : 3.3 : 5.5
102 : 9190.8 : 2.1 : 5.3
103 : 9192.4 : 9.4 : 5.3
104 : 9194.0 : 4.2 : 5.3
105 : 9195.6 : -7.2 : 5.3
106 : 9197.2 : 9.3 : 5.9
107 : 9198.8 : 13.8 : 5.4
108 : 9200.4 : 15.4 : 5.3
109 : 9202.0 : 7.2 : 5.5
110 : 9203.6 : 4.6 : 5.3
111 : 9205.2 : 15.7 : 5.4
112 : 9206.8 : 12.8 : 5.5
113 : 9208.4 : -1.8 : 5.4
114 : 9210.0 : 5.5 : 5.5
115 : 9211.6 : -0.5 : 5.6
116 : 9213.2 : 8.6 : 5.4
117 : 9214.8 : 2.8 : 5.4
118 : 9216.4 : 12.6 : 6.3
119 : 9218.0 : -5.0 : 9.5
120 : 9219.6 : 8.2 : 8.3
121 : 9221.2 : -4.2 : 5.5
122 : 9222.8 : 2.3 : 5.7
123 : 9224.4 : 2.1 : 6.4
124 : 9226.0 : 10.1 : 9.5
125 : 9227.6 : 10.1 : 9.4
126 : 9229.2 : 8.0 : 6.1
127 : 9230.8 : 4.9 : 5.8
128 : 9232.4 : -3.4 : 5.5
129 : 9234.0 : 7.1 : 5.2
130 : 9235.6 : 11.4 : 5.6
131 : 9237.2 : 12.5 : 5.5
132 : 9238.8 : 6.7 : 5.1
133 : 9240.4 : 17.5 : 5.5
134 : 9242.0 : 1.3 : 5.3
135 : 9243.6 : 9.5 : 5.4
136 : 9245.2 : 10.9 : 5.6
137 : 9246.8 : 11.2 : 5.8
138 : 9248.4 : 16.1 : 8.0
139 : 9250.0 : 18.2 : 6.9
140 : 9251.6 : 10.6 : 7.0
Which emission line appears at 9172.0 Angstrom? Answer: [O II] 3727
